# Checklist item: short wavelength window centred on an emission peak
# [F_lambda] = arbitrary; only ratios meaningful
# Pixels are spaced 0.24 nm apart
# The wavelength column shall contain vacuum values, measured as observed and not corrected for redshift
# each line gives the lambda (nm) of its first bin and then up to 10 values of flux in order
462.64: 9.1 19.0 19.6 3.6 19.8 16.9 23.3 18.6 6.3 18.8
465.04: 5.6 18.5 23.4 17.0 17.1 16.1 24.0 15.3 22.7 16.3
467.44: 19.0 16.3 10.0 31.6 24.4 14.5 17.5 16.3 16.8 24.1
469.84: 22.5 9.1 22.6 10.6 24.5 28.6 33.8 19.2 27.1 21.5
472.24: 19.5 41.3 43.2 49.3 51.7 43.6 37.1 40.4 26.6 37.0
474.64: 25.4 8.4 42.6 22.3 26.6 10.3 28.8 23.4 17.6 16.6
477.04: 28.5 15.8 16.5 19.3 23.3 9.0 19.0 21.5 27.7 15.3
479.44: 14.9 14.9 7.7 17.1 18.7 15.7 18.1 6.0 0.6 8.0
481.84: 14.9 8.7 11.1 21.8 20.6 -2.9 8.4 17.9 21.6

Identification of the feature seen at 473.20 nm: C III] 1909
